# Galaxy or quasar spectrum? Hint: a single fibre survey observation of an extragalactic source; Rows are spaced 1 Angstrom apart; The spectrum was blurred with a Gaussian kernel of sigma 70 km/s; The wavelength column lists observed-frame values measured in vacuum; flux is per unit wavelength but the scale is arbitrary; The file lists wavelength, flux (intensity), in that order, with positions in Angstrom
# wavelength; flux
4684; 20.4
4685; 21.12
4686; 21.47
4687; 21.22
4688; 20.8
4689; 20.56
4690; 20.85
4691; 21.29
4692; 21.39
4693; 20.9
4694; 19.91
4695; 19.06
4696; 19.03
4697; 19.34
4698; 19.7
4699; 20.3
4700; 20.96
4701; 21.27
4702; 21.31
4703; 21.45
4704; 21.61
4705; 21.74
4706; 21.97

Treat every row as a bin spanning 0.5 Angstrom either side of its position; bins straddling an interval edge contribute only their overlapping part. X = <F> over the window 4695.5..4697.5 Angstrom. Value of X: 19.2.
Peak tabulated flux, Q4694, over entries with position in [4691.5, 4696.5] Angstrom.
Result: 21.39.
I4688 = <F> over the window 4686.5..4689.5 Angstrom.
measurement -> 20.9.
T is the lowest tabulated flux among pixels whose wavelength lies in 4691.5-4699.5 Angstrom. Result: 19.03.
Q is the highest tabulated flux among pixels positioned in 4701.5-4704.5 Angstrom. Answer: 21.61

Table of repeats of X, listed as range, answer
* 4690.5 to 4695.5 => 20.5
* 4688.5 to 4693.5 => 21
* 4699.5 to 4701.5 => 21.1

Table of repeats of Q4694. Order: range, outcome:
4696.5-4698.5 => 19.7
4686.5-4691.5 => 21.29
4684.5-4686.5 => 21.47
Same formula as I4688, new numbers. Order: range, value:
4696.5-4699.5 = 19.8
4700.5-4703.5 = 21.3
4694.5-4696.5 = 19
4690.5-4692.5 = 21.3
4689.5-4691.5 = 21.1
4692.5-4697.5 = 19.6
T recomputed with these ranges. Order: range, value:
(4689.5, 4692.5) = 20.85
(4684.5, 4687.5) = 21.12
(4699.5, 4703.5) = 20.96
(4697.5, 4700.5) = 19.7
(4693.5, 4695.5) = 19.06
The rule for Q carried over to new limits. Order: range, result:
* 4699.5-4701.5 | 21.27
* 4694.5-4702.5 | 21.31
